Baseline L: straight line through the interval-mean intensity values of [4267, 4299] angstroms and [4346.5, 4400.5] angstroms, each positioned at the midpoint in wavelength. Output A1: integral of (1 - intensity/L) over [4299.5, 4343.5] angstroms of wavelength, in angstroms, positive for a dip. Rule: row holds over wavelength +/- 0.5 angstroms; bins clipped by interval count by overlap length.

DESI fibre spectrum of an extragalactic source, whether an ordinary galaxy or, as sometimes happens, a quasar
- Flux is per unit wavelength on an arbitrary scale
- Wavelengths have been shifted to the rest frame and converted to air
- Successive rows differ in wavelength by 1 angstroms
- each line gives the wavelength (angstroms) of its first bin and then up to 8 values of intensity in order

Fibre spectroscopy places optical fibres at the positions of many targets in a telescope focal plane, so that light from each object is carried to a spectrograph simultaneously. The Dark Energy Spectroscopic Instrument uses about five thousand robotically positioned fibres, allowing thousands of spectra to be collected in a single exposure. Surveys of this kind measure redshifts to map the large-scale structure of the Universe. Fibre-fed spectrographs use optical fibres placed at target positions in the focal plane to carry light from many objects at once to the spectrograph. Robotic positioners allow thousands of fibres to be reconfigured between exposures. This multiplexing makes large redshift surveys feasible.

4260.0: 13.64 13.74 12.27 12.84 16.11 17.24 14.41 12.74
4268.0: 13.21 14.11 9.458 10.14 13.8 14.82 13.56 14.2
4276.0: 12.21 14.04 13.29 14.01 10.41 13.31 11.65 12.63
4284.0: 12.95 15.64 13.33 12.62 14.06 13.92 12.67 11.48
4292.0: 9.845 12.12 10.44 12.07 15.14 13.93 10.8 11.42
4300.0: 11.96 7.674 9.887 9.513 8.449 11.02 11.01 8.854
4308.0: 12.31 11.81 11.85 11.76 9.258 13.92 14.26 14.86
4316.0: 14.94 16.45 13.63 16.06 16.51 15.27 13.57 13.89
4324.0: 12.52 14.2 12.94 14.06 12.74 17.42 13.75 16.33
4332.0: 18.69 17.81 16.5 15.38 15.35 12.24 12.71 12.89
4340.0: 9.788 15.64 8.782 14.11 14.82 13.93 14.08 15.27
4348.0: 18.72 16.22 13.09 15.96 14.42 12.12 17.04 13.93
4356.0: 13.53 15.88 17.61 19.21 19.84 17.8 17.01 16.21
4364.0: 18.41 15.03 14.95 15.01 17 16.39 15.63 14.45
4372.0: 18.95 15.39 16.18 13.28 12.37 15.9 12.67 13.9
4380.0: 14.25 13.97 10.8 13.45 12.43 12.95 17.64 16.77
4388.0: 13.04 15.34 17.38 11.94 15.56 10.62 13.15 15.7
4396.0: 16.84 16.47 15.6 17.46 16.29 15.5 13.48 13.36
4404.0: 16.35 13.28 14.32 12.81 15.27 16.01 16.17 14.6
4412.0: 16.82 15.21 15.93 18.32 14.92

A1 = 2.0 angstroms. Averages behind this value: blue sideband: 12.7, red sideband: 15.3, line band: 13.2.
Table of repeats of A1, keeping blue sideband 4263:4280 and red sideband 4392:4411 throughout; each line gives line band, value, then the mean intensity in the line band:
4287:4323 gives 3.8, 12.4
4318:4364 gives -2.5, 15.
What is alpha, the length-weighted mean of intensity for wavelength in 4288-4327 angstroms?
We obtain 12.5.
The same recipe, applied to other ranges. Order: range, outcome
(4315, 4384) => 15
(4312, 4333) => 14.7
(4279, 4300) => 12.5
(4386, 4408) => 14.9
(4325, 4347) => 14.3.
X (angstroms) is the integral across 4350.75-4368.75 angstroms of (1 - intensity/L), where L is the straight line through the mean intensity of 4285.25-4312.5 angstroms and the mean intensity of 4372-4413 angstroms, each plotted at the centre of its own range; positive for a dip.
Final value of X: -3.4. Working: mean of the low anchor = 11.5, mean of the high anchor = 14.7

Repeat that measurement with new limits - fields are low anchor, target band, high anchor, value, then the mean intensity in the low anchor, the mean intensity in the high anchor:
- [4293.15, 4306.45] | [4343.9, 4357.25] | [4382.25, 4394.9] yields -2.17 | 11.1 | 14.2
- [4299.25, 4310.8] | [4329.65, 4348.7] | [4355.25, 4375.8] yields -1.22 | 10.5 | 16.3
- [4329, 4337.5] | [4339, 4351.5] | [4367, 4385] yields 1.06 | 15.9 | 14.5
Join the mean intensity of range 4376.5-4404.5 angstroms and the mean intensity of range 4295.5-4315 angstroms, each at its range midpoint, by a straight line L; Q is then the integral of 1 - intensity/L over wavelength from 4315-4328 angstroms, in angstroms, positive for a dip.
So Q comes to -2.7 angstroms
